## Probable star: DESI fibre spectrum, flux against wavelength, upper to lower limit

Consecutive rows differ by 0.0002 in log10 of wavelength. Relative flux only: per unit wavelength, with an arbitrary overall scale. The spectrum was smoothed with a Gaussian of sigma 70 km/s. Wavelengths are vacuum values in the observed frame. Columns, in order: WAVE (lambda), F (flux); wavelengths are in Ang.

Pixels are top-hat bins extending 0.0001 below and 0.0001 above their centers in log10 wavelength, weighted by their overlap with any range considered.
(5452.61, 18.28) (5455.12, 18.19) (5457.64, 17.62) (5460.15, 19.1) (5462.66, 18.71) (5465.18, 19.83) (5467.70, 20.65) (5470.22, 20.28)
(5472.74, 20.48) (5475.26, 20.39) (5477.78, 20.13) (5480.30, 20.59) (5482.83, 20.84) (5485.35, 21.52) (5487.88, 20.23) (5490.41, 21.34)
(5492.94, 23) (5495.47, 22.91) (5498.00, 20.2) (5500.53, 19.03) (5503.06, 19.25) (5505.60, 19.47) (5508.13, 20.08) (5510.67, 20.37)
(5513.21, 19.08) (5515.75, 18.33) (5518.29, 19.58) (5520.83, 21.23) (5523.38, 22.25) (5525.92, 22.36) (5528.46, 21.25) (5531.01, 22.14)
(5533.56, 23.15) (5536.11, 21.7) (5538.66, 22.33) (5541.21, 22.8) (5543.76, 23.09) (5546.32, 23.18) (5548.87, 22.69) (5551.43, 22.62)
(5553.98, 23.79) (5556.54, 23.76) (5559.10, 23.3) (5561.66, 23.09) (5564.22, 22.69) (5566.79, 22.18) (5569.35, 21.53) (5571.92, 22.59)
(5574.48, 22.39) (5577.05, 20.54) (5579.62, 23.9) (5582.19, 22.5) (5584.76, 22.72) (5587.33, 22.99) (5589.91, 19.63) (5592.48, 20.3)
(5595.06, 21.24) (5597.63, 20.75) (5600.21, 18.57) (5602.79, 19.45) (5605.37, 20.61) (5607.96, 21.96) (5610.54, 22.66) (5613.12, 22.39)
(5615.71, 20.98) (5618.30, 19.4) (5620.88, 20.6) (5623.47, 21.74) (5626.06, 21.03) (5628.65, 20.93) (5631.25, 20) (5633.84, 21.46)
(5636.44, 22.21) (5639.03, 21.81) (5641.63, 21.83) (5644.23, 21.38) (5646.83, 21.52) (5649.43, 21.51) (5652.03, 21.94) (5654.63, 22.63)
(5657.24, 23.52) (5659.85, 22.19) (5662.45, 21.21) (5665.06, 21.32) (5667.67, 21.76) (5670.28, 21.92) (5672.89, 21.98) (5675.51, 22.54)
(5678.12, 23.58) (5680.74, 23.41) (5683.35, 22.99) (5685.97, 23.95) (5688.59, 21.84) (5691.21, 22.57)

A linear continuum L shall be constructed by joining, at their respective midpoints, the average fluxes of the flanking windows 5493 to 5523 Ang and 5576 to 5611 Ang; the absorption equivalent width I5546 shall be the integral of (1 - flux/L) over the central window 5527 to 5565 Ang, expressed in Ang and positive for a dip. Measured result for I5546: -3.9 Ang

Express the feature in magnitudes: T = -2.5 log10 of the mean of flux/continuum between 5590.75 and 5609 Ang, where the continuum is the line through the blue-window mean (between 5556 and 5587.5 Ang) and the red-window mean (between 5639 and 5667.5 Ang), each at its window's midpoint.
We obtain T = 0.10 mag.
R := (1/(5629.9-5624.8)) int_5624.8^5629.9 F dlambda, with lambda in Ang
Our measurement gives 21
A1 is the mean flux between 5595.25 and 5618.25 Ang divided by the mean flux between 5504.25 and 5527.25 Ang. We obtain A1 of 1.03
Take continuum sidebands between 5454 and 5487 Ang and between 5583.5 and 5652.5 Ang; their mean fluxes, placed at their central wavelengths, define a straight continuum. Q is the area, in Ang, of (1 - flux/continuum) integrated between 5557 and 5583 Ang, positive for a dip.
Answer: -2.2 Ang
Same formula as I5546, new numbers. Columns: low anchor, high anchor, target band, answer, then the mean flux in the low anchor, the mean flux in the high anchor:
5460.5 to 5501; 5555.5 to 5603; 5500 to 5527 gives 1.2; 20.6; 21.8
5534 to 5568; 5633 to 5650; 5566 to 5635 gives 2.9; 22.9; 21.7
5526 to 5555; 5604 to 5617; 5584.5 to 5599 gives 0.5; 22.6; 21.7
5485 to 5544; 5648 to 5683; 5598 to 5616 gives 0.7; 21.1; 22.3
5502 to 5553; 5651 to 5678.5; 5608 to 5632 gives 0.8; 21.4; 22.2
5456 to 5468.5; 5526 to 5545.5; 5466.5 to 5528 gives 0.1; 19.1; 22.4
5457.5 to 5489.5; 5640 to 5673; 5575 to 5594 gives -0.5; 20.1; 21.9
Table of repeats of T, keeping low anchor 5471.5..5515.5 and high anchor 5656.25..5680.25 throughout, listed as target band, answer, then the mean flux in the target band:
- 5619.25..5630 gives 0.040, 21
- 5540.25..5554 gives -0.096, 23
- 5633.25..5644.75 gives 0.009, 21.8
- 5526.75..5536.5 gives -0.063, 22.1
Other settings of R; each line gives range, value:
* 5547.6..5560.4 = 23.2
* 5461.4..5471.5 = 19.9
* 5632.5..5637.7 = 21.8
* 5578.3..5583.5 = 23.2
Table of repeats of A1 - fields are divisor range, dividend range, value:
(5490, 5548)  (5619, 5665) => 1.02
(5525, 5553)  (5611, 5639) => 0.94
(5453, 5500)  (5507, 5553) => 1.06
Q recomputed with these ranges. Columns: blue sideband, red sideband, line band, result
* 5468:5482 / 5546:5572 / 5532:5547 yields -0.3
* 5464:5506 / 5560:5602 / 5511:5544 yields -0.5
